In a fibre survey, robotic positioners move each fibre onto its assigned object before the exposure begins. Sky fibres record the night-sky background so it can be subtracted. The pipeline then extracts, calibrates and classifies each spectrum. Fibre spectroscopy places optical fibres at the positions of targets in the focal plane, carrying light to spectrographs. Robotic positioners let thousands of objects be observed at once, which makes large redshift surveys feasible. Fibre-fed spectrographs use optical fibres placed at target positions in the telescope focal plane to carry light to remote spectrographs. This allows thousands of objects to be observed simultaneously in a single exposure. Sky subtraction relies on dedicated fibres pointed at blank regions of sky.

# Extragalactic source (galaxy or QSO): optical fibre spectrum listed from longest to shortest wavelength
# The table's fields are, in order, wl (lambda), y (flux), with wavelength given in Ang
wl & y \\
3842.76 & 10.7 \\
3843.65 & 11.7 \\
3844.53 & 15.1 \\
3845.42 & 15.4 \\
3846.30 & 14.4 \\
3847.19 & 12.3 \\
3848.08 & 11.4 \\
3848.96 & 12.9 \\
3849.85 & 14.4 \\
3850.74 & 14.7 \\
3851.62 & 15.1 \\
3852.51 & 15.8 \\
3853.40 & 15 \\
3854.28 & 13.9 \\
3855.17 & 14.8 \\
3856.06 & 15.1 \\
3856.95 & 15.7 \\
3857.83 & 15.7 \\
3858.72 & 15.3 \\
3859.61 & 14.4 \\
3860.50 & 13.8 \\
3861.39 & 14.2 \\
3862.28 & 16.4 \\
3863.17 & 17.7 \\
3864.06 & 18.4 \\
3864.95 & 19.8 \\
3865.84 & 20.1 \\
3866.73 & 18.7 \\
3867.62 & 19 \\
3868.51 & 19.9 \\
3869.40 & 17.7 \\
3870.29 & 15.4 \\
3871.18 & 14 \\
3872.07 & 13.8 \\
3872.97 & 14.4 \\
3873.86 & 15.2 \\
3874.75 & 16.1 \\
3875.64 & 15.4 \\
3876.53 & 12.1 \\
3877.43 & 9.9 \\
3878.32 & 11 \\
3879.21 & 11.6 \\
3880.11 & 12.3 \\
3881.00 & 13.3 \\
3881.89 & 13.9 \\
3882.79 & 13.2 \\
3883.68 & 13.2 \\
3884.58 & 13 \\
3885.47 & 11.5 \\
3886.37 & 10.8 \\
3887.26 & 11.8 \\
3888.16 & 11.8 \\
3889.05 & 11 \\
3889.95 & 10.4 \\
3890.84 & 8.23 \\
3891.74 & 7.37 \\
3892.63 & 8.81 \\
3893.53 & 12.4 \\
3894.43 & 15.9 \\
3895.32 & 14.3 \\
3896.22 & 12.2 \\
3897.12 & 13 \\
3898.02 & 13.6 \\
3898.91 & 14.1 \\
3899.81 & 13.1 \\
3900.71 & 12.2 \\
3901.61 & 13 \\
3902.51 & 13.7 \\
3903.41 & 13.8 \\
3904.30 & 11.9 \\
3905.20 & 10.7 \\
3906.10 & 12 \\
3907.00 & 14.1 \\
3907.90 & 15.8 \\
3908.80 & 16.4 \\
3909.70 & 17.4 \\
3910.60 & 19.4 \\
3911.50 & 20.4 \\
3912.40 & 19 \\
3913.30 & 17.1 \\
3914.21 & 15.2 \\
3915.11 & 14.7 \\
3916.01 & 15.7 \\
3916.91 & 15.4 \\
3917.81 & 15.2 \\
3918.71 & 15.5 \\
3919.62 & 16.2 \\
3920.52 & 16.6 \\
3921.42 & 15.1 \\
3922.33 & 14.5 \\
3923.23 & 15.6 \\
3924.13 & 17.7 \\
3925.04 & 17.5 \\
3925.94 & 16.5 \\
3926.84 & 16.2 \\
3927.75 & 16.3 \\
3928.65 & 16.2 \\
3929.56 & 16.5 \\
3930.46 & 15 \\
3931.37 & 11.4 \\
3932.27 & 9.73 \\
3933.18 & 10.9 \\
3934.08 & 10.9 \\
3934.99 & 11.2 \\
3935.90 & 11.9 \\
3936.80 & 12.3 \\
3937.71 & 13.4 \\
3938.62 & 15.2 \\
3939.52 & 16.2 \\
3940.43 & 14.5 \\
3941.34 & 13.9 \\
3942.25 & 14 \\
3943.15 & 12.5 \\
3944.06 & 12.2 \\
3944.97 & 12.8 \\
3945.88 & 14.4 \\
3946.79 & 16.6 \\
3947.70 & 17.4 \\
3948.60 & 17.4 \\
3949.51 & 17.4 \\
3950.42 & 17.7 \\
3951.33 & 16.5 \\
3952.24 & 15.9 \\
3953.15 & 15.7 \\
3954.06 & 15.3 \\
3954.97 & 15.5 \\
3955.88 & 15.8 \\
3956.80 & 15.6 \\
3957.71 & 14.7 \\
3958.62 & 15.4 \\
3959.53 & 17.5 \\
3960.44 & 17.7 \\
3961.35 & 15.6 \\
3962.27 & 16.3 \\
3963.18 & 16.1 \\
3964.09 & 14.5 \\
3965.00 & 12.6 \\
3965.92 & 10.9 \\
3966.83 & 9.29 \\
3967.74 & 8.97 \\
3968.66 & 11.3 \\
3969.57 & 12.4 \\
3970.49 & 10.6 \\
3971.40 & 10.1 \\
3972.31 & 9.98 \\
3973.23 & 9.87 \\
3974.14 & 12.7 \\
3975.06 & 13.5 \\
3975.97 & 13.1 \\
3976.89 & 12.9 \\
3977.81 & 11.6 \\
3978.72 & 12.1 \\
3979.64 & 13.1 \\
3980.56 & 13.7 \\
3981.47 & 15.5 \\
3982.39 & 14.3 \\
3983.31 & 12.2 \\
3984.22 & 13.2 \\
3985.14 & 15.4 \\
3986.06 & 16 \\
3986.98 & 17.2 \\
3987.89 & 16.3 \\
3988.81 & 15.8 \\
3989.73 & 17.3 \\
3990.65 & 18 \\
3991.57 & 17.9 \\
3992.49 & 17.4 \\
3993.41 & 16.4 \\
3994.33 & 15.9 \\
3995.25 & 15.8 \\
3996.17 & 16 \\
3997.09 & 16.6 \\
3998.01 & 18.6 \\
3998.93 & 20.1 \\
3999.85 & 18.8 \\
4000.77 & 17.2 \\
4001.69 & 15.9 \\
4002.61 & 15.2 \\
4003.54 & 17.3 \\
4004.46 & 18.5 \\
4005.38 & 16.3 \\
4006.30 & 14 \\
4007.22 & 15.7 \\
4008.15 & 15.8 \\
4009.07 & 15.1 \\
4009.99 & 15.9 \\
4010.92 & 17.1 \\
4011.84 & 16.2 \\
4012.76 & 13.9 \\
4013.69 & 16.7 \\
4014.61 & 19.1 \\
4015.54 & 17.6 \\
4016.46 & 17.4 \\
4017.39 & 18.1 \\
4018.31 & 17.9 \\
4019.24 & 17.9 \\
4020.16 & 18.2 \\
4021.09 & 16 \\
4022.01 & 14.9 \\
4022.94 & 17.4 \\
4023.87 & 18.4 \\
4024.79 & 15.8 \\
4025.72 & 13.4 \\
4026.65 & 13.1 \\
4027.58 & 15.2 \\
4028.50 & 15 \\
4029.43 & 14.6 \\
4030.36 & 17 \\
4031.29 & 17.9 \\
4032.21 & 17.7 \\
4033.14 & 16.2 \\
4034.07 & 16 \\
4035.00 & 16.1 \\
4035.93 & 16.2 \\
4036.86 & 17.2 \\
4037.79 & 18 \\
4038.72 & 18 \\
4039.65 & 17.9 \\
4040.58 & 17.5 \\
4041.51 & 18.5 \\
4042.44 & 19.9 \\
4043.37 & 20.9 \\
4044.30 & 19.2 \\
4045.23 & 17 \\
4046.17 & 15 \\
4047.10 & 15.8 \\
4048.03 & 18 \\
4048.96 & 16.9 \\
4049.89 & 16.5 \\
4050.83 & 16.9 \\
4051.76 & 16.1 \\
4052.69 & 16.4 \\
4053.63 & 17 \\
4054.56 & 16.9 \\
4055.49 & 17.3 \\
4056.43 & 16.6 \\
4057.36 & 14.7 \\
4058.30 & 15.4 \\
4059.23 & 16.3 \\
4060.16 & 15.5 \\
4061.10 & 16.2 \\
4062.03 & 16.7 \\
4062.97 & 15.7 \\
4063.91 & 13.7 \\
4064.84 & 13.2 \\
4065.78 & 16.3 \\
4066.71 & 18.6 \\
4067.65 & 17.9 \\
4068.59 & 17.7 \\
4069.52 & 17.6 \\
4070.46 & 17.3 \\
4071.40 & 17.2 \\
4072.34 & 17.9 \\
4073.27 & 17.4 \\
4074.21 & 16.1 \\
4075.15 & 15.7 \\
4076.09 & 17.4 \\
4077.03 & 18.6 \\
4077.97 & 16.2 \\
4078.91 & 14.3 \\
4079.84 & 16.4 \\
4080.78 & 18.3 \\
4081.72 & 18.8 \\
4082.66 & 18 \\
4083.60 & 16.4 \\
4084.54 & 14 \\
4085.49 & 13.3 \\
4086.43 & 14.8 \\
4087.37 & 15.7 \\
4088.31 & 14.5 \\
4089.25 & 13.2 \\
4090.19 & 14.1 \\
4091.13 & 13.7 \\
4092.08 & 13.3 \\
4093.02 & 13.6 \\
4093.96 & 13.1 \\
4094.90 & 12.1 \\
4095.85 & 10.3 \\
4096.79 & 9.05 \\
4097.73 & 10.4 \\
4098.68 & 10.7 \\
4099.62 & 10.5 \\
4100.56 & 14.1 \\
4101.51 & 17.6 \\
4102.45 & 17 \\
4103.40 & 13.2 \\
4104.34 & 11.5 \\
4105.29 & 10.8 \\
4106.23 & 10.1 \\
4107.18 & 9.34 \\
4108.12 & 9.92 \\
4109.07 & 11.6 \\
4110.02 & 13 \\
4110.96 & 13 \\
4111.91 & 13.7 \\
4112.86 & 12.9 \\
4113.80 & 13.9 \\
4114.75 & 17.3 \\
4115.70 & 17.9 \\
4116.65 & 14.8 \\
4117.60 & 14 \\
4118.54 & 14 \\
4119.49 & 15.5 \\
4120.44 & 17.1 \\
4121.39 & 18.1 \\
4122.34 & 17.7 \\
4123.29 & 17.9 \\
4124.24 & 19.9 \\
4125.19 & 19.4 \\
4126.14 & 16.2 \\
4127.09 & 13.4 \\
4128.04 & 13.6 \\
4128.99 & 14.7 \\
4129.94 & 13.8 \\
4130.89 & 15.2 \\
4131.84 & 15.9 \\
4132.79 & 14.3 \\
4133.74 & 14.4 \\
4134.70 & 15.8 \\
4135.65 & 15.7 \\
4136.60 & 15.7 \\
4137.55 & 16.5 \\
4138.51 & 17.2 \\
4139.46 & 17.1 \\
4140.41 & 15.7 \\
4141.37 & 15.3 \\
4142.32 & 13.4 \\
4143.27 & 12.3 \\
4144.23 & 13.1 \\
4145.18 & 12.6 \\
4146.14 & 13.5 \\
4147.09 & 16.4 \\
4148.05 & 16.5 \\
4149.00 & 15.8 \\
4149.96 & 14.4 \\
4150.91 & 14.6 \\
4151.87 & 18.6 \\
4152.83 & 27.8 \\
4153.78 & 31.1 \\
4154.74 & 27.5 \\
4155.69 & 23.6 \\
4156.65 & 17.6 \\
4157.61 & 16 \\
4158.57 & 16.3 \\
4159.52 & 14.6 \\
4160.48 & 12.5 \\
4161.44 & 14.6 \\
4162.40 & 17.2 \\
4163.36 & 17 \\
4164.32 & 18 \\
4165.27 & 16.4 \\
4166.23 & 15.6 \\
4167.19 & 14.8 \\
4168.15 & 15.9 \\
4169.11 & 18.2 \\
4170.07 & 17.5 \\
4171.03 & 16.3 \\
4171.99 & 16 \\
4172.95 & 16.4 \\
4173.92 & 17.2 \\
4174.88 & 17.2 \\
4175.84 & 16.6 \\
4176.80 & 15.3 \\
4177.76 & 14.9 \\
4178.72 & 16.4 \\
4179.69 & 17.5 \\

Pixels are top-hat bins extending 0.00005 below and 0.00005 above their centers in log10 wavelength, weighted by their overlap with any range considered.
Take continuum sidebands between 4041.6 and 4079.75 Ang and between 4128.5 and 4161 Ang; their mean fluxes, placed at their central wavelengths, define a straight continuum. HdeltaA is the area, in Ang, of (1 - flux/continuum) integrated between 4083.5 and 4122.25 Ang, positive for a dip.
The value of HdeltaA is 7.41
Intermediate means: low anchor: 16.8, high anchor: 16.6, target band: 13.5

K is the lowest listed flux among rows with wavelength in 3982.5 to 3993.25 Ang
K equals 12.2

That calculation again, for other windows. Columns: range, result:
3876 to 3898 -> 7.37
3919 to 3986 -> 8.97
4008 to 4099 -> 9.05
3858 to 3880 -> 9.9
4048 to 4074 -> 13.2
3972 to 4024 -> 9.87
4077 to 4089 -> 13.3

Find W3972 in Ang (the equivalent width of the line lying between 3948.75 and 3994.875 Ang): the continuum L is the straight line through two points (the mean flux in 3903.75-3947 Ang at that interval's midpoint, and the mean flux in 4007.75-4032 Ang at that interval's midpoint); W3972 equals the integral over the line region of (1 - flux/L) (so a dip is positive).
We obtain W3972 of 3.3 Ang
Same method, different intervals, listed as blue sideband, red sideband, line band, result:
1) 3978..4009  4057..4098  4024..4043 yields -1.1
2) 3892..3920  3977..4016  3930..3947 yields 2.3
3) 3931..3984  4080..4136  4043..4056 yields -2.8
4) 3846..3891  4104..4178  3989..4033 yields -4.3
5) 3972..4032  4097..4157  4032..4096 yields -2.8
